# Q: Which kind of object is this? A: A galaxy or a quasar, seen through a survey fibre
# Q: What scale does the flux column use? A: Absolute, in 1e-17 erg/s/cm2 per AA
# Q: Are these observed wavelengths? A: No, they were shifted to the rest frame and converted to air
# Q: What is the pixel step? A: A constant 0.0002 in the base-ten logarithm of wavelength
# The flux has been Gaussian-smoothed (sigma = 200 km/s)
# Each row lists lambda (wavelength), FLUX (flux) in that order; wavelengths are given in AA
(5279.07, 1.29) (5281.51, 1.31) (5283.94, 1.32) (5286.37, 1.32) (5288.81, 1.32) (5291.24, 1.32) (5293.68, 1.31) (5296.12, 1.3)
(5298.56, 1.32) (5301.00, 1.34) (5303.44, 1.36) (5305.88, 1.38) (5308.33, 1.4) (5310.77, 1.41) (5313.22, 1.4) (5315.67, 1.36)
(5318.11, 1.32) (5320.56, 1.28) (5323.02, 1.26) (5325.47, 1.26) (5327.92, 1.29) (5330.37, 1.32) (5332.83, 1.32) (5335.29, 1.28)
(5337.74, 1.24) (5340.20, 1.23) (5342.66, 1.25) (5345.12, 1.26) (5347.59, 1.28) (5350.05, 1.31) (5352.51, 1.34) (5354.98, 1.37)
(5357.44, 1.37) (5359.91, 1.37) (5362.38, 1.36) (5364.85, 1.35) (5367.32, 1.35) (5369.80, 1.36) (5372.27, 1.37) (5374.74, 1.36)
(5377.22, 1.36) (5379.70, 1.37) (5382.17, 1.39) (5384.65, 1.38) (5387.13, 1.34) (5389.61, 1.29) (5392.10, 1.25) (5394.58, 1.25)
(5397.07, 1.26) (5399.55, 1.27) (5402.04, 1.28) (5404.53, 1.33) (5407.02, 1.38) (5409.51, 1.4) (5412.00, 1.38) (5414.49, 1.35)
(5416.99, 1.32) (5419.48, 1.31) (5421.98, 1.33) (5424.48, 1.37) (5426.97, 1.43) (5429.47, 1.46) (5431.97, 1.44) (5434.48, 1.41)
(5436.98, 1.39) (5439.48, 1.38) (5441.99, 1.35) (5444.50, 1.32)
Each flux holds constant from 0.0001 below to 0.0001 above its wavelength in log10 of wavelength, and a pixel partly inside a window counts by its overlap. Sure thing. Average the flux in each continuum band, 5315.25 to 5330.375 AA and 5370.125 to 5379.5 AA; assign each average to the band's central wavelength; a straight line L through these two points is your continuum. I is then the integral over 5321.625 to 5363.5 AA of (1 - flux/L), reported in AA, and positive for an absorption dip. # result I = 0.6 AA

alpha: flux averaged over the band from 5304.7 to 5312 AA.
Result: 1.4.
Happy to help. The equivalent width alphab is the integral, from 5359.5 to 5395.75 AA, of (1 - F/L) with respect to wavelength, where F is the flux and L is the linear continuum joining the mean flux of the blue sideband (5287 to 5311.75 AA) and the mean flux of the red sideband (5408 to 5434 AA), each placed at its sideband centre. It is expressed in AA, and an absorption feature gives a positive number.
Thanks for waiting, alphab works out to 0.6 AA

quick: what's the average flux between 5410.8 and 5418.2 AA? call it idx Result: 1.35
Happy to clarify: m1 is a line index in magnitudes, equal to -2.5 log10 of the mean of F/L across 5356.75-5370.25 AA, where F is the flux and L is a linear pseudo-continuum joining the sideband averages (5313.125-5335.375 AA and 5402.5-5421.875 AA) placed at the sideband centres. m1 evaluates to -0.027 mag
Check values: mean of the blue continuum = 1.31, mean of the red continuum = 1.35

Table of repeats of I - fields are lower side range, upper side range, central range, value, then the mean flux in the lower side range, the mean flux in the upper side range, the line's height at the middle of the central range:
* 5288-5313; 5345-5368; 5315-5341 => 1.1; 1.35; 1.34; 1.34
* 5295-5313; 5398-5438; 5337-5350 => 1.0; 1.36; 1.36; 1.36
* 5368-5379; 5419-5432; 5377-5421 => 1.5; 1.36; 1.39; 1.38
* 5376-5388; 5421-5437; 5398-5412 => 0.5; 1.37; 1.41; 1.39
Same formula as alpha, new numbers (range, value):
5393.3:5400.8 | 1.26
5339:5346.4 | 1.25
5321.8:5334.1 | 1.29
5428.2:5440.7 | 1.42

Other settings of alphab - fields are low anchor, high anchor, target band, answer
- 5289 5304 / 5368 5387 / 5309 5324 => -0.1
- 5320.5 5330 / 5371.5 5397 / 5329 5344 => 0.2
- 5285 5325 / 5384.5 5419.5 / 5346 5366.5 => -0.2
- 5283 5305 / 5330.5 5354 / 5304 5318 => -0.8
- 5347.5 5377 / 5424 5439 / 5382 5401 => 1.1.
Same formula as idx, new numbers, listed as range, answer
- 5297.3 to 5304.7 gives 1.34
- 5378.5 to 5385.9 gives 1.38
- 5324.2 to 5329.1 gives 1.28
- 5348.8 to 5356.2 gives 1.34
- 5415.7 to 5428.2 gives 1.35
